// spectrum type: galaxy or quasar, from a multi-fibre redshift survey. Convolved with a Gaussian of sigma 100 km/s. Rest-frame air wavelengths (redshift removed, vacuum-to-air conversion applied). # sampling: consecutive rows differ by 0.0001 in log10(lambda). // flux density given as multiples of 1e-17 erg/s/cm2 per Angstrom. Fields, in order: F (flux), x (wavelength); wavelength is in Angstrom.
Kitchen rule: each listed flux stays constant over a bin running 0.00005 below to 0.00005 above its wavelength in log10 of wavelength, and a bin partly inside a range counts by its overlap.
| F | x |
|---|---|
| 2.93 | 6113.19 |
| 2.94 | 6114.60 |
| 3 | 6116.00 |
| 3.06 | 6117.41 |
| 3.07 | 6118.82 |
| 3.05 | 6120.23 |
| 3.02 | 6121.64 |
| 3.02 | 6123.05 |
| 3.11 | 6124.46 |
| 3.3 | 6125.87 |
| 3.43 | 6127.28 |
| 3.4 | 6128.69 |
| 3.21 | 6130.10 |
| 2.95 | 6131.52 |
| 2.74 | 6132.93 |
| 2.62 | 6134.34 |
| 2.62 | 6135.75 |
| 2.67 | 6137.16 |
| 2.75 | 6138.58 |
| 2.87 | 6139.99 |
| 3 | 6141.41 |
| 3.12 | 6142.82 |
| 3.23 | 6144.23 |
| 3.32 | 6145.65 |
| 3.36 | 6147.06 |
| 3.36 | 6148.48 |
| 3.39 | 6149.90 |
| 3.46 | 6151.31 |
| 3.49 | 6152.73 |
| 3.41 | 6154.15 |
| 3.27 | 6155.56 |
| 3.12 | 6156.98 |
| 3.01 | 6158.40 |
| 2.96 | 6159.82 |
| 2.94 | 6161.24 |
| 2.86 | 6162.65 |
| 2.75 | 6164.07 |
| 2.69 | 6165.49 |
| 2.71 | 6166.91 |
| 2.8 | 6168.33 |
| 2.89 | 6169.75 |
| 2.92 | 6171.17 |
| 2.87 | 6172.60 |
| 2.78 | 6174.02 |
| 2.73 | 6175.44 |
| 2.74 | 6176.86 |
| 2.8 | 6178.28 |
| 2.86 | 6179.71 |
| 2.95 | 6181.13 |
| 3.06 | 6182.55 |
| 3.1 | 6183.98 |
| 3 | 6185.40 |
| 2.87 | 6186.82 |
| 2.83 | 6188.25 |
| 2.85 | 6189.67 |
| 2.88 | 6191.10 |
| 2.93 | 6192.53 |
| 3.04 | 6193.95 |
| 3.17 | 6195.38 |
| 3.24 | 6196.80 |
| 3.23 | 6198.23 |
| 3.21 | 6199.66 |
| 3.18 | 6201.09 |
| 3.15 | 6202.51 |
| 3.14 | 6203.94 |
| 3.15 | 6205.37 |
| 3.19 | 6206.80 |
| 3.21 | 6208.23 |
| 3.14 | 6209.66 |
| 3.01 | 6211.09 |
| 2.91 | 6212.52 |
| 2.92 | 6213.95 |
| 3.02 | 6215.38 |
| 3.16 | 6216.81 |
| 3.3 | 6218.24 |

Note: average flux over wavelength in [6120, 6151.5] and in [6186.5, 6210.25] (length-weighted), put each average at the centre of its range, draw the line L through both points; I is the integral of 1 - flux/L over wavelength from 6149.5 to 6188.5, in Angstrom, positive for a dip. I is 1.42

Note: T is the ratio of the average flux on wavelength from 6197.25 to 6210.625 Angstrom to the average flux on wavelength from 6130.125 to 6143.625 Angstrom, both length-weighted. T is 1.1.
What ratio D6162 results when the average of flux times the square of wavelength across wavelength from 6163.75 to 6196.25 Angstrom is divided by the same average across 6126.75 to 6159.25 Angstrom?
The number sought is 0.9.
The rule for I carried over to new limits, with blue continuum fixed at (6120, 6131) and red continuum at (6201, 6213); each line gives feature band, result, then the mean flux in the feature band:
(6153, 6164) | 0.3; 3.08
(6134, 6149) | 0.9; 3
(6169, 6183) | 1.3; 2.86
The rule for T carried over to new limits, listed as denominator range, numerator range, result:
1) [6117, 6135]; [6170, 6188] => 0.94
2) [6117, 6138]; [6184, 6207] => 1.02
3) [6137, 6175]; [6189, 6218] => 1.02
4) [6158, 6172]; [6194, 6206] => 1.11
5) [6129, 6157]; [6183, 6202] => 0.98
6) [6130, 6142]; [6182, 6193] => 1.05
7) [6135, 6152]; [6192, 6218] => 1.01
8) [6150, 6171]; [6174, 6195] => 0.96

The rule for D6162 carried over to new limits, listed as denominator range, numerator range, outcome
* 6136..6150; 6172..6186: 0.95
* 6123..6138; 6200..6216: 1.06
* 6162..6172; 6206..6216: 1.11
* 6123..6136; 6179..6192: 0.98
